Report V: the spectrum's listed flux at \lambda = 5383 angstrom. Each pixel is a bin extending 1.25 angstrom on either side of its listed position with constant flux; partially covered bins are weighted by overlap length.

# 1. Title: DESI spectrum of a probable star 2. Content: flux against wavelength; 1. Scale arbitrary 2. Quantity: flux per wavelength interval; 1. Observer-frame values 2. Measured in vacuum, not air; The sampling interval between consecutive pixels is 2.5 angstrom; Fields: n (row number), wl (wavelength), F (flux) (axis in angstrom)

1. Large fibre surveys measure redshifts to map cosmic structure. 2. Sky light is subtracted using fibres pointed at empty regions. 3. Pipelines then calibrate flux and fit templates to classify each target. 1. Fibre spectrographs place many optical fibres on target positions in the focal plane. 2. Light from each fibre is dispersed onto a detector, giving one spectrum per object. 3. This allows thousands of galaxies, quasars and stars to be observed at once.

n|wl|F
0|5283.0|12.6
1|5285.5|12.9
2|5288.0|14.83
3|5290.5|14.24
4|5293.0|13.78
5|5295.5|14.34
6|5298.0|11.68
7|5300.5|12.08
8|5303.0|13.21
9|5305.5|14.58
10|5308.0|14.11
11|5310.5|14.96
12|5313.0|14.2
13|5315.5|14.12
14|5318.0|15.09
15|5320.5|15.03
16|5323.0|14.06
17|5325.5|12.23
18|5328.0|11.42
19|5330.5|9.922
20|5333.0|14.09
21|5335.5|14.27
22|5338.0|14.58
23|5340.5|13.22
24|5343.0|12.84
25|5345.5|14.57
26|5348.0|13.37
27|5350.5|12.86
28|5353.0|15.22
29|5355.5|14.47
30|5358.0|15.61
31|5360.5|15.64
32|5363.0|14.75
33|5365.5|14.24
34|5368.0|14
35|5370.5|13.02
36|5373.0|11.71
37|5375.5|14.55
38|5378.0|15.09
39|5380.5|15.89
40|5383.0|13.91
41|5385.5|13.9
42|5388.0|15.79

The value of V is 13.91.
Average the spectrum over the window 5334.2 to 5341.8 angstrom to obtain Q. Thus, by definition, 14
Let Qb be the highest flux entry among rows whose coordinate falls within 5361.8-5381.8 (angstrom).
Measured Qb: 15.89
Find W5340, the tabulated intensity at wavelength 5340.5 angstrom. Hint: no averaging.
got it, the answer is 13.22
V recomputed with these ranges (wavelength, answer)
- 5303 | 13.21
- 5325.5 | 12.23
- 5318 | 15.09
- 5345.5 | 14.57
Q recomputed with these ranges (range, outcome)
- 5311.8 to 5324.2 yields 14.5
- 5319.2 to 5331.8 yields 12.5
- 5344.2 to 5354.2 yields 14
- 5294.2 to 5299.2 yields 13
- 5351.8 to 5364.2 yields 15.1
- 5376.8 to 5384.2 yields 15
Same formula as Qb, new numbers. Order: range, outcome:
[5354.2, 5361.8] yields 15.64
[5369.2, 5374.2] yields 13.02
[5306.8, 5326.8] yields 15.09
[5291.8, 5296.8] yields 14.34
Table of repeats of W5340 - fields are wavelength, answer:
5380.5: 15.89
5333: 14.09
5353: 15.22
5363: 14.75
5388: 15.79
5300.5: 12.08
